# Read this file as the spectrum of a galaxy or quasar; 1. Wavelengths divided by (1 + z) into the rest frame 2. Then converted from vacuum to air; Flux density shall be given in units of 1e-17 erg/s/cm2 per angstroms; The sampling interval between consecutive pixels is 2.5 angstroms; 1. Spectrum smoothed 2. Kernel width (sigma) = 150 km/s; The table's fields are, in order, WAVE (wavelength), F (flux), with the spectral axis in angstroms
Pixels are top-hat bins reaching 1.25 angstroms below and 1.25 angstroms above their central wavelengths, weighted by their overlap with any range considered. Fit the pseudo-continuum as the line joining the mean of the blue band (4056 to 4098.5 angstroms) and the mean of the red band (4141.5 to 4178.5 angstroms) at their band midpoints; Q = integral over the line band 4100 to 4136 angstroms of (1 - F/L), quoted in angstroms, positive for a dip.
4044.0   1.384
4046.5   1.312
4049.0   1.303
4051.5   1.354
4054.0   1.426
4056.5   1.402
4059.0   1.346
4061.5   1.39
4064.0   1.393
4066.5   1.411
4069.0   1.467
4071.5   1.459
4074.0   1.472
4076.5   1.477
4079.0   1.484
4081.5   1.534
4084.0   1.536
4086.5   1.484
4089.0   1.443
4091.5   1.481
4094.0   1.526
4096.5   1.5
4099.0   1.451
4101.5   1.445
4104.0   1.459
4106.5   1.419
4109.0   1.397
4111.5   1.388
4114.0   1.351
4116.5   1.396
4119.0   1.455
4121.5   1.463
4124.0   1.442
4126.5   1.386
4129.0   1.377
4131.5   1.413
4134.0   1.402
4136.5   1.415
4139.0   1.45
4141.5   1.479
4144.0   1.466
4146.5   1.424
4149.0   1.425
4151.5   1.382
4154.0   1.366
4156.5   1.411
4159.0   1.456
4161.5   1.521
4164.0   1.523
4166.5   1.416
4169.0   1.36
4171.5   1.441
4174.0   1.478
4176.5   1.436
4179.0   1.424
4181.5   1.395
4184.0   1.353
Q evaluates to 0.9 angstroms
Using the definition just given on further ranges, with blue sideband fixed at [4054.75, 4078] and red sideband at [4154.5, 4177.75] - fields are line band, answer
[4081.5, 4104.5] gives -0.9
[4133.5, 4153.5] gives 0.2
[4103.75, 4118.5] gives 0.3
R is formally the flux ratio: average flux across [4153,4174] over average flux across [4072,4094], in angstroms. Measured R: 0.97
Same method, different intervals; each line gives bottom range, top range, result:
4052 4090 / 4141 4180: 0.99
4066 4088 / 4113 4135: 0.95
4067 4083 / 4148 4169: 0.97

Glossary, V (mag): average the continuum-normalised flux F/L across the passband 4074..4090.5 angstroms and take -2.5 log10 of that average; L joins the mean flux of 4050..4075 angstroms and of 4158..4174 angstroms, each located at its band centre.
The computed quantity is -0.05 mag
